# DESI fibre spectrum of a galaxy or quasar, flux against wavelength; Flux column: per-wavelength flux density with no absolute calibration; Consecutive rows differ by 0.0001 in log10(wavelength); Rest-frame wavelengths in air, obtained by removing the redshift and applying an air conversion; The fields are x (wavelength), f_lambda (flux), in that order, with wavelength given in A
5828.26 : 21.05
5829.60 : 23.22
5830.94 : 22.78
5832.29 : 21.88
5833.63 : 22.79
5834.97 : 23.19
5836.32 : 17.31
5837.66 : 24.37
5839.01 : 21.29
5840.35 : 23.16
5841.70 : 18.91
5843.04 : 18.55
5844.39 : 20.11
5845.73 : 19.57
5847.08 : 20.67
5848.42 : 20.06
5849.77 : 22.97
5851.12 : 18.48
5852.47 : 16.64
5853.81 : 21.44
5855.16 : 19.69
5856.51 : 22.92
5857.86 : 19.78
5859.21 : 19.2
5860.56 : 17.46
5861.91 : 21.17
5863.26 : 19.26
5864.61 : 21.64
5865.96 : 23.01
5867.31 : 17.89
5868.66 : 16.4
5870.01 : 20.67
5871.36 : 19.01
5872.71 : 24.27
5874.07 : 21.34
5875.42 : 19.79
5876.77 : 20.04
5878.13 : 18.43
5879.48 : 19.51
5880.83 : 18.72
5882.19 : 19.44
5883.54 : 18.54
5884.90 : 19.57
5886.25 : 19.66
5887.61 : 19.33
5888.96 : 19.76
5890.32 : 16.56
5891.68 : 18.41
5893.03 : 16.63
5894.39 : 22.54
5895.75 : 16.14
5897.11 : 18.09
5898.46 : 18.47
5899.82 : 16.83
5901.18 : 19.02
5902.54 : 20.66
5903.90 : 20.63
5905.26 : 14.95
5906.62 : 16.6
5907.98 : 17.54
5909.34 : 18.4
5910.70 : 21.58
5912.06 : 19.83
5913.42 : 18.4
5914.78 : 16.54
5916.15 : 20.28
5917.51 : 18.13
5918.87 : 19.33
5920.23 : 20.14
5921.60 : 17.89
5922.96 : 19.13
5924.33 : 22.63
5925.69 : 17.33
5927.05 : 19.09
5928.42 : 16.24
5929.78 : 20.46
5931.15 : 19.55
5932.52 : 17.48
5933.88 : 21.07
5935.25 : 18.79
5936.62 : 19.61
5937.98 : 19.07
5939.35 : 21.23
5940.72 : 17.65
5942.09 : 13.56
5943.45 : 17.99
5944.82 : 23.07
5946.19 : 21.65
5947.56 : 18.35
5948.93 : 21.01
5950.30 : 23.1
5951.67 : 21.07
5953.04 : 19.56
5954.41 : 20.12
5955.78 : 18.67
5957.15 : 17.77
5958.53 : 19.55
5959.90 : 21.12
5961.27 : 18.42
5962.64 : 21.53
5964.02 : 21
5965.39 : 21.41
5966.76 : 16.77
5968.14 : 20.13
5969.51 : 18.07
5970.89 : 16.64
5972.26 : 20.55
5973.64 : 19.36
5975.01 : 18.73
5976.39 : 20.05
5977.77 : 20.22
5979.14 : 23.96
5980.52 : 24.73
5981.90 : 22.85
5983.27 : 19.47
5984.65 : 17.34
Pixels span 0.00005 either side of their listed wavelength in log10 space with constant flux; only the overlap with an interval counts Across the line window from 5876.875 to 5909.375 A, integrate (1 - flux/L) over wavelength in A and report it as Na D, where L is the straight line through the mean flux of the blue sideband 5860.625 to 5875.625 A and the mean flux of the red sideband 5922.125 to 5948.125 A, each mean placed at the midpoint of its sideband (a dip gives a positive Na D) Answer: 2.18 A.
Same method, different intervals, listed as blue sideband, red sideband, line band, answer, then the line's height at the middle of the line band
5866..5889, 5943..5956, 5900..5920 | 1.4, 20.1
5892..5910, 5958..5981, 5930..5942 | 0.1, 19.2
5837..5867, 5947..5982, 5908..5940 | 1.7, 20.2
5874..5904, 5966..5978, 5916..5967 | -1.6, 18.9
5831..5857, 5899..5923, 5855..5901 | 0.7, 19.7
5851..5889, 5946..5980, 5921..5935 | 0.6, 19.9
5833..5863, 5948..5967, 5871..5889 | 0.4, 20.3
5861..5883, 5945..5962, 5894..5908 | 1.2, 20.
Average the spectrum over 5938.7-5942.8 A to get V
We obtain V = 17.5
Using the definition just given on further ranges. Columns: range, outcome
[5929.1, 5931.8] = 20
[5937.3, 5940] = 20.1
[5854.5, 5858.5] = 20.8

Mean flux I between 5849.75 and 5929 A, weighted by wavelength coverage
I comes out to 19.2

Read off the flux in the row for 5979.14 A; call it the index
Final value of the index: 23.96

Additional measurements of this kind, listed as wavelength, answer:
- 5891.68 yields 18.41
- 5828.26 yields 21.05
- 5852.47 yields 16.64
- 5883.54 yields 18.54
